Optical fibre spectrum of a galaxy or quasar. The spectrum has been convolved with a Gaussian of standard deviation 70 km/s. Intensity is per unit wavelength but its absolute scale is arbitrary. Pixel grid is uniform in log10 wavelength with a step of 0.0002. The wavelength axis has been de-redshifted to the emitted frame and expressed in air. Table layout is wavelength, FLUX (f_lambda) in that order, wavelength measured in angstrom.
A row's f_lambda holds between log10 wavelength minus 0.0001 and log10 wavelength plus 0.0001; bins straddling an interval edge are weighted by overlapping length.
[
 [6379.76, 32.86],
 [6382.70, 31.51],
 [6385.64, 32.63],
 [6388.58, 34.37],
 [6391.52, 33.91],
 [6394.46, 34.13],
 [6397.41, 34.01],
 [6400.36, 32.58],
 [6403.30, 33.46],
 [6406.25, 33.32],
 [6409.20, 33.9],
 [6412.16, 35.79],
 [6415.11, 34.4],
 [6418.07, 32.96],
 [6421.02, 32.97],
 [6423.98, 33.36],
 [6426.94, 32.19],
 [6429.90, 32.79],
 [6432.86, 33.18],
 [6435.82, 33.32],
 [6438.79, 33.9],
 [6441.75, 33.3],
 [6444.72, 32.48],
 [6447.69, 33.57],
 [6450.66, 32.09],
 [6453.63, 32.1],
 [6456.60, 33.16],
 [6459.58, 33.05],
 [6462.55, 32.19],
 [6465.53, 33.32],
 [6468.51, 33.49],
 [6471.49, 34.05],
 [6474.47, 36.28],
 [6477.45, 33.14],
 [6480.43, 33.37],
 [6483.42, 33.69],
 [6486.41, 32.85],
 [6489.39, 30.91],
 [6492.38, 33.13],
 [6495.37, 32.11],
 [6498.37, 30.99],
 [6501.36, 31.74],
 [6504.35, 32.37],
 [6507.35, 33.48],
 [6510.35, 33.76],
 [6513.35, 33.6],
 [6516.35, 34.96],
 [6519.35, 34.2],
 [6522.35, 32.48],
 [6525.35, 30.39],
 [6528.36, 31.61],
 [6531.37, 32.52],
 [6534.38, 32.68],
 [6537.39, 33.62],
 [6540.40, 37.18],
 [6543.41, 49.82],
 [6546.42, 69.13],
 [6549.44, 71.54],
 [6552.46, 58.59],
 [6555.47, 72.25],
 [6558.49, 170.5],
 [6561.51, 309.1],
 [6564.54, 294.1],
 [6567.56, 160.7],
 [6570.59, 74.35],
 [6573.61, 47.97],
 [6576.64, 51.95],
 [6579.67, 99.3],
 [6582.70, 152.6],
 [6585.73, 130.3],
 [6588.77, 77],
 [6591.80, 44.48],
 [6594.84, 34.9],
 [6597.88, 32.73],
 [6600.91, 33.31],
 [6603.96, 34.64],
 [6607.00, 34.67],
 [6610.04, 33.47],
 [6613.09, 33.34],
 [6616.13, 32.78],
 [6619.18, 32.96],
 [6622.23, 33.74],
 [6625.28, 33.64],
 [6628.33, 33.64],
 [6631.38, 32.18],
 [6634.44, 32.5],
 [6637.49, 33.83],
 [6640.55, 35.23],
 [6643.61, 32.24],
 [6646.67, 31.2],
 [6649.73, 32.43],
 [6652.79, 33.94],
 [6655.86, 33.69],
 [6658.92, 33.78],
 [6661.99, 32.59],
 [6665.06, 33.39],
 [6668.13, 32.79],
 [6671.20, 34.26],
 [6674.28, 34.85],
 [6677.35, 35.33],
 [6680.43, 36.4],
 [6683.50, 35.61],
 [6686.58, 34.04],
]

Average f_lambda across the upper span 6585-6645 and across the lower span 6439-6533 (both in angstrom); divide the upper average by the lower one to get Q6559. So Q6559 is 1.2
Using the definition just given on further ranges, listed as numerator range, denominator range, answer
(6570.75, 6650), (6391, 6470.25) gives 1.45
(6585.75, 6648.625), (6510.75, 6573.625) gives 0.47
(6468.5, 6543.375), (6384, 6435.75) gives 1.00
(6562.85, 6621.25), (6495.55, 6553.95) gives 1.94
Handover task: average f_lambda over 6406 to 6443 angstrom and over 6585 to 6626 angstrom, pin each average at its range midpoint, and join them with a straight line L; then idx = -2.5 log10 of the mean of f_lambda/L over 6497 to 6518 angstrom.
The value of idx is 0.148 mag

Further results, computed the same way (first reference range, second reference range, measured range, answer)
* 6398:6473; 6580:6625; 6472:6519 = 0.22 mag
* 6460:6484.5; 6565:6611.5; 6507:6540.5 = 0.48 mag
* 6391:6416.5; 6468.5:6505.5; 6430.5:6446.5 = 0.01 mag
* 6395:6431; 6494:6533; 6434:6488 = -0.01 mag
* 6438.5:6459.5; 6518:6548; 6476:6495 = 0.08 mag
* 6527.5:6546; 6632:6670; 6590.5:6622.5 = 0.02 mag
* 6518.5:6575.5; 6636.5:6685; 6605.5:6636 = 0.49 mag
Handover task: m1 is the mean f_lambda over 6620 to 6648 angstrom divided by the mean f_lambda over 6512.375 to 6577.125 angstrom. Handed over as 0.41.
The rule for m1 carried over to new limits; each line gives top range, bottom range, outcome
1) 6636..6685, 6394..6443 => 1.01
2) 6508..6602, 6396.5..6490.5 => 2.32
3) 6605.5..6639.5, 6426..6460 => 1.01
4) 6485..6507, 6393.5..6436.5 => 0.96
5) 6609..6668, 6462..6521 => 1.00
